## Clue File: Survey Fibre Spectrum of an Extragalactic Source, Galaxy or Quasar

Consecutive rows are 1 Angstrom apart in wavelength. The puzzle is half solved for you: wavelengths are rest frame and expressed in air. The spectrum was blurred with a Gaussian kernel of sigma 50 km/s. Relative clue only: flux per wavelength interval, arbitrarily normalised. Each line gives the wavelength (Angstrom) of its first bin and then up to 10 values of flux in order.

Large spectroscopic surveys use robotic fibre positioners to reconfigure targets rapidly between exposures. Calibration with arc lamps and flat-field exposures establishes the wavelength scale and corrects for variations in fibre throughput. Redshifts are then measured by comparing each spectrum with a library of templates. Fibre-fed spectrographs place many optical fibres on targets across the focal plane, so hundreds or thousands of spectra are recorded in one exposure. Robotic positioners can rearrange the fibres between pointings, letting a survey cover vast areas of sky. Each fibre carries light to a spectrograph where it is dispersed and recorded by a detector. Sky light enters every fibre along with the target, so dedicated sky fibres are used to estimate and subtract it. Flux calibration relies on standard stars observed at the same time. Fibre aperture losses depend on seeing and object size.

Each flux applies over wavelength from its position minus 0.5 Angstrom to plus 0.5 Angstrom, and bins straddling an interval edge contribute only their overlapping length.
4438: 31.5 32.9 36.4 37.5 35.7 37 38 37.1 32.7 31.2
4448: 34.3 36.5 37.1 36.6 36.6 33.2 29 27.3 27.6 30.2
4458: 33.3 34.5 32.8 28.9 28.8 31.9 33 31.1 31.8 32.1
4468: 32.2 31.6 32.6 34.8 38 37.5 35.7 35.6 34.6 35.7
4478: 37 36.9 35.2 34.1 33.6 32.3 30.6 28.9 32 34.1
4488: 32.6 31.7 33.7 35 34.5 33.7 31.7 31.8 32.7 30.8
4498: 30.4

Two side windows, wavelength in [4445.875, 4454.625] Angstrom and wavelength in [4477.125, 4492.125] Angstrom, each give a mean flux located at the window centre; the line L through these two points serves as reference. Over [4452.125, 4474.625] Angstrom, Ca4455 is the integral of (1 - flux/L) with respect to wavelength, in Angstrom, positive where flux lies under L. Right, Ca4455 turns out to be 1.1 Angstrom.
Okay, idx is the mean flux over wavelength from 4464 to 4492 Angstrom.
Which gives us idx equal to 33.7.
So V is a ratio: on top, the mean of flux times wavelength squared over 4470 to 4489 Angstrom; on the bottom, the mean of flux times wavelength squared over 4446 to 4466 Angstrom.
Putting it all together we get 1.07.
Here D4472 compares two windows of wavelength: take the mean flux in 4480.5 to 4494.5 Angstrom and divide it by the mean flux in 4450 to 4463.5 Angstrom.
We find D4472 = 1.03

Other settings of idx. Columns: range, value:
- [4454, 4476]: 32.4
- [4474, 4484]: 34.8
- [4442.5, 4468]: 32.9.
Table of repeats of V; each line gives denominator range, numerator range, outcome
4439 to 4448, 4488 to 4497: 0.95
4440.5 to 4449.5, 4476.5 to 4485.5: 0.97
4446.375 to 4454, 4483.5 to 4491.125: 0.95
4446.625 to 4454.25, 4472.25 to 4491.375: 1.00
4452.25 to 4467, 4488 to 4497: 1.08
